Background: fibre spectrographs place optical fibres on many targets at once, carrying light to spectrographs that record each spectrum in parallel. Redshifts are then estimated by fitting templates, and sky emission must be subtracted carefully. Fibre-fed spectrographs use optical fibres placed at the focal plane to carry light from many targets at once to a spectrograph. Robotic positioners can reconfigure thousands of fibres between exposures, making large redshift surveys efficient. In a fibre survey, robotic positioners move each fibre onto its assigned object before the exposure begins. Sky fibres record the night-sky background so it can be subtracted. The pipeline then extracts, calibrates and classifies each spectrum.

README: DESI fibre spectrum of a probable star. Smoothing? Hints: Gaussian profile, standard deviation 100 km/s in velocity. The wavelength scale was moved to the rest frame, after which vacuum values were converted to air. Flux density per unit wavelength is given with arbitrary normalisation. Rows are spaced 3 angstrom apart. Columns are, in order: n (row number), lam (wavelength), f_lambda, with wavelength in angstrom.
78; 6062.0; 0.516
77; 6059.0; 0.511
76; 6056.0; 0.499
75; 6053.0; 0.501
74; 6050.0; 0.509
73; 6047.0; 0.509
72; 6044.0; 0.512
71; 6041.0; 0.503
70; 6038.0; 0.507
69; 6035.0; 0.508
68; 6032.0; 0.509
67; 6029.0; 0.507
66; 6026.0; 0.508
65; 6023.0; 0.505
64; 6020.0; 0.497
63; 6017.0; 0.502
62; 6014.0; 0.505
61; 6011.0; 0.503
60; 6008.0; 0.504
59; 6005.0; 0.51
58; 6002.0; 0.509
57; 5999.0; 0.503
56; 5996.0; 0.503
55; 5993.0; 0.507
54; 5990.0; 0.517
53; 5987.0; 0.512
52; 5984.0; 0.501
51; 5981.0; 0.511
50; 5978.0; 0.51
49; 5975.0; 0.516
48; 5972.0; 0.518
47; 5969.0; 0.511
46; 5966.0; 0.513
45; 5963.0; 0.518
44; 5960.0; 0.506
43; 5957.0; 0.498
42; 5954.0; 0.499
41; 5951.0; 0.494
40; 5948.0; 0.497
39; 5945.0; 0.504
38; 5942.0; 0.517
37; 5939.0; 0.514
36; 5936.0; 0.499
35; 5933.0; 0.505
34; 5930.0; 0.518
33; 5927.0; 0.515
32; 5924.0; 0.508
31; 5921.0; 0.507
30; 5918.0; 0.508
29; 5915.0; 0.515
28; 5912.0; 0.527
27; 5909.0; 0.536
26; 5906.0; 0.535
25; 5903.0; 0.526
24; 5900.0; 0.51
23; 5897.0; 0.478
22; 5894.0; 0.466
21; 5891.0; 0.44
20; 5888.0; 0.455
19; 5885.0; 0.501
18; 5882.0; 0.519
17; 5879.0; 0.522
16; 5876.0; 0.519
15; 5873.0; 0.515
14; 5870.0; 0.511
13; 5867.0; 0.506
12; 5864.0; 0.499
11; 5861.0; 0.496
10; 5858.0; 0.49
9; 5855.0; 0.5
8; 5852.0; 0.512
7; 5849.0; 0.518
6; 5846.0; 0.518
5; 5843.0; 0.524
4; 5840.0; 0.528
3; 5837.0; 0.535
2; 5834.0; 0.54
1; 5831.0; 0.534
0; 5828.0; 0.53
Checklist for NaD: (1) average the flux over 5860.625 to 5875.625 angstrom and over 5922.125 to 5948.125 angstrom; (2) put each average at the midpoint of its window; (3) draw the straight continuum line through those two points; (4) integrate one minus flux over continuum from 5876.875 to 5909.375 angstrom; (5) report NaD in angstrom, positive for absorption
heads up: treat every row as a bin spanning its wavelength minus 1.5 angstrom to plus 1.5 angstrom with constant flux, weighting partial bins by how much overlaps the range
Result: 0.6 angstrom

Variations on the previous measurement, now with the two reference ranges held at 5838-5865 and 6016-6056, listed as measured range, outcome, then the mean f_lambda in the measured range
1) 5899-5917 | -0.57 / 0.525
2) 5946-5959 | 0.26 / 0.498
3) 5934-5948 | 0.02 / 0.507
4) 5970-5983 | -0.15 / 0.513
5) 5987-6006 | -0.07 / 0.508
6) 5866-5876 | -0.05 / 0.512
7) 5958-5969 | -0.09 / 0.511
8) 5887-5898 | 1.08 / 0.459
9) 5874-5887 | -0.09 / 0.513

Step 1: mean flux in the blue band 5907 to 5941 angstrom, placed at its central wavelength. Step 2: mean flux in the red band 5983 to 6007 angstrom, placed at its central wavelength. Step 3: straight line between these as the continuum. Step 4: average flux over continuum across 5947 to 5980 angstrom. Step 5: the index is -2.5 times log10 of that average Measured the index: 0.007 mag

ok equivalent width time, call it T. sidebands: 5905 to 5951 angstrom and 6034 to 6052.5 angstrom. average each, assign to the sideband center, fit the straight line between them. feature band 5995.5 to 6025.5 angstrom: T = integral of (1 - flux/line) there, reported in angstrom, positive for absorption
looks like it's 0.28 angstrom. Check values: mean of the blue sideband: 0.513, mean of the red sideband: 0.508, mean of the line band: 0.504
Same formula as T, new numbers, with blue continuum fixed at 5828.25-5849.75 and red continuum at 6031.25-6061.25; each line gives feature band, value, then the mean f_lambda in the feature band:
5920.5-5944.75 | 0.40 angstrom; 0.51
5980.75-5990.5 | 0.07 angstrom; 0.509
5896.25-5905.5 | 0.21 angstrom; 0.51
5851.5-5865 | 0.72 angstrom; 0.498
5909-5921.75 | 0.08 angstrom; 0.517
